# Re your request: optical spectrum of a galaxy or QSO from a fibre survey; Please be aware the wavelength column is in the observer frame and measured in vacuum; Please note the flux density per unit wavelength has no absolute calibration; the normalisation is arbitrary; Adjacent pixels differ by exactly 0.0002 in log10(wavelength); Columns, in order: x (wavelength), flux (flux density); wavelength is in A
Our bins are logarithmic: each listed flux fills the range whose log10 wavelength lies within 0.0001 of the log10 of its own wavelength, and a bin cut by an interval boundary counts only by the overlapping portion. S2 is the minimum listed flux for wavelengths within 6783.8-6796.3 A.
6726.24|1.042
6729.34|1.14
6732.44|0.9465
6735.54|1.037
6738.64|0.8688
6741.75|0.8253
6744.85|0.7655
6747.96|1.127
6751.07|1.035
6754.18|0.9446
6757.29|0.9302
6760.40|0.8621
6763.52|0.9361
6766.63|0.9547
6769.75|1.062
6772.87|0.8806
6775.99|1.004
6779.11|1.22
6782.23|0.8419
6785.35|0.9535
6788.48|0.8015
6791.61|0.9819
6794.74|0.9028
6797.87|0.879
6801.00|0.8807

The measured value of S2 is 0.8015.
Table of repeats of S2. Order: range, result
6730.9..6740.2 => 0.8688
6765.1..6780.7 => 0.8806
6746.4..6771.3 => 0.8621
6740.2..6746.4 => 0.7655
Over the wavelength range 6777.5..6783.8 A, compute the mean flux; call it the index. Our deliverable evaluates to 1.03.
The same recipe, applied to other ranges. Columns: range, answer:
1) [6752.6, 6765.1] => 0.919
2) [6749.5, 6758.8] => 0.97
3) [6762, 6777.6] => 0.968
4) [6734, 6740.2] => 0.952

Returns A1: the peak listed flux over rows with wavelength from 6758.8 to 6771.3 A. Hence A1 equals 1.062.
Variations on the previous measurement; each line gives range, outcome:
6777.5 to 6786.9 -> 1.22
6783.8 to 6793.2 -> 0.9819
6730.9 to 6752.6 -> 1.127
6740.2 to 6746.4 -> 0.8253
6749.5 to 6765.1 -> 1.035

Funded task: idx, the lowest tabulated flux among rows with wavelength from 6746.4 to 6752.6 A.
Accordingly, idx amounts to 1.035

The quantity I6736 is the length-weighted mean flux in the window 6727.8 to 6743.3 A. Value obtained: 0.963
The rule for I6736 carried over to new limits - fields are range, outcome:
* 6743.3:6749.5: 0.946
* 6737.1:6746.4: 0.82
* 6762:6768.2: 0.946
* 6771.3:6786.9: 0.98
